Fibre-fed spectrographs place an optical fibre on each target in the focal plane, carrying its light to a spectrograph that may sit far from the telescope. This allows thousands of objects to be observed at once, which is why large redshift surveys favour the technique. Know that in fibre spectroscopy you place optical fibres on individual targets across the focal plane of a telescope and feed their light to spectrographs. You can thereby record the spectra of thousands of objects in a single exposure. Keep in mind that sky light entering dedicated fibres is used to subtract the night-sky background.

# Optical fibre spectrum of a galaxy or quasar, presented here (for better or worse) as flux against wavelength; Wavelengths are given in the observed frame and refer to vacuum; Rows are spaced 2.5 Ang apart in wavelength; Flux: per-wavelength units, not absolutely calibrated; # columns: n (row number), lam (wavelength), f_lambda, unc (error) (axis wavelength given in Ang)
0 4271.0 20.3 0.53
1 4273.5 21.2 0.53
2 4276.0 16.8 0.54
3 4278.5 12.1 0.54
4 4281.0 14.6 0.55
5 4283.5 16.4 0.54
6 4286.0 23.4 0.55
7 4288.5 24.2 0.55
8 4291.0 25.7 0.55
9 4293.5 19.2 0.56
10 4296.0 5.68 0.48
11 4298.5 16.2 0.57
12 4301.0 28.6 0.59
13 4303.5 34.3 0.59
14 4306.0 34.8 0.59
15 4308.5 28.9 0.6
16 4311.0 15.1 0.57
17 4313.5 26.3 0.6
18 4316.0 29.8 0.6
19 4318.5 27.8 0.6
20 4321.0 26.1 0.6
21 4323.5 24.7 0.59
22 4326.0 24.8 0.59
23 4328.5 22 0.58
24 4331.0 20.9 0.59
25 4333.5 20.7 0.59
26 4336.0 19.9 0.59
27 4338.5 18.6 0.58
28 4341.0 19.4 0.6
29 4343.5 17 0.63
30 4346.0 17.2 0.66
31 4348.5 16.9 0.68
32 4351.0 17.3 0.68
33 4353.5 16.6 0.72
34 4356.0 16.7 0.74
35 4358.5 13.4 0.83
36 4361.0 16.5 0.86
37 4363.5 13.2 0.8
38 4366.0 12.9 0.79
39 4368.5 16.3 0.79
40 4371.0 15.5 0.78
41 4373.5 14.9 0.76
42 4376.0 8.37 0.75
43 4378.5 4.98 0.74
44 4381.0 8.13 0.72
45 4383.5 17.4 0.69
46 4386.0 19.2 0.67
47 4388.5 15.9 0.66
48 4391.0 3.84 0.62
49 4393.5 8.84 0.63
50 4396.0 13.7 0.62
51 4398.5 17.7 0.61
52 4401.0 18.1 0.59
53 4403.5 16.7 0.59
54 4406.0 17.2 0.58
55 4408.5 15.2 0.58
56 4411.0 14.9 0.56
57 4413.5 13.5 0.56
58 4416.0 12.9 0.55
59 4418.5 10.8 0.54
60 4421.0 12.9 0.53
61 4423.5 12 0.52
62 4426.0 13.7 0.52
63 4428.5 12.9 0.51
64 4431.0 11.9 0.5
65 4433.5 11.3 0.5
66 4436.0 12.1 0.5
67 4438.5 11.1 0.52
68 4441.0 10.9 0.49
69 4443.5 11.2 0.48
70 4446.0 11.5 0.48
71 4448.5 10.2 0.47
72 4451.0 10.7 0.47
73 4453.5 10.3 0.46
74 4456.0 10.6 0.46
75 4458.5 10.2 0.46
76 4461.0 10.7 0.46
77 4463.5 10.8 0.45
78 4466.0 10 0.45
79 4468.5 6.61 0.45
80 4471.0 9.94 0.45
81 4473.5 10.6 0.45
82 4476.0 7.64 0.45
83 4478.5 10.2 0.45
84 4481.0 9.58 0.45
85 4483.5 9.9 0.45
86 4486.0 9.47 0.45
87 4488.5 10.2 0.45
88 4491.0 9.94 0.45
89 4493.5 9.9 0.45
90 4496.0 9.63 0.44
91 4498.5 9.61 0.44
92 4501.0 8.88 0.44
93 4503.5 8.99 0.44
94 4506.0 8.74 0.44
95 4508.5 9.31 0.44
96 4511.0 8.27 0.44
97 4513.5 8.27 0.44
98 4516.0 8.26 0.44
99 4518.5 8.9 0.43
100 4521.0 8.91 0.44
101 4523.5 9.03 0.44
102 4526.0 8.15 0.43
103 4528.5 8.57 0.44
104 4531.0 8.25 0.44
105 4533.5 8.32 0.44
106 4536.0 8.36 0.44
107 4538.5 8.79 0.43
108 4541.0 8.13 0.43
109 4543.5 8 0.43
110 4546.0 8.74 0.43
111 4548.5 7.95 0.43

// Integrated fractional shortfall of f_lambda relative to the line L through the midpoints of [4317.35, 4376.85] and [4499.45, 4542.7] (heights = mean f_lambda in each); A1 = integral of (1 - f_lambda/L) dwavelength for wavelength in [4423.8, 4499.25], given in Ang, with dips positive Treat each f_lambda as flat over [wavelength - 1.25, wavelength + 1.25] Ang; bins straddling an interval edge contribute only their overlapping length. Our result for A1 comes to 9.0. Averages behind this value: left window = 18.3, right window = 8.6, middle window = 10.5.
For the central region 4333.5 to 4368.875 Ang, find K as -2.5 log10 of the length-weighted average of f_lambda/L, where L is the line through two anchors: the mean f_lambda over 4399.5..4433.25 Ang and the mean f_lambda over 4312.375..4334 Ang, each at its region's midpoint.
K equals 0.28 mag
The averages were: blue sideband 24.9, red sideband 14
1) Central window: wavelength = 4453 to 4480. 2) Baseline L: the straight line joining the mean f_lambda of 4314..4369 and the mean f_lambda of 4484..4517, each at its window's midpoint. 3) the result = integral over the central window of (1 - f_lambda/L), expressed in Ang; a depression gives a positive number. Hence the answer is 4.0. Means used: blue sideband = 19.6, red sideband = 9.21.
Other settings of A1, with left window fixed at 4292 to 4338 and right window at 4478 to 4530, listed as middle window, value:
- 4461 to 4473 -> 2.4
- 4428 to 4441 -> 2.5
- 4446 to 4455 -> 1.8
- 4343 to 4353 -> 1.9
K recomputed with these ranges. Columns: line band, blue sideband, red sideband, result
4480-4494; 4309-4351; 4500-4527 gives 0.078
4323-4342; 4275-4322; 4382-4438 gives -0.078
